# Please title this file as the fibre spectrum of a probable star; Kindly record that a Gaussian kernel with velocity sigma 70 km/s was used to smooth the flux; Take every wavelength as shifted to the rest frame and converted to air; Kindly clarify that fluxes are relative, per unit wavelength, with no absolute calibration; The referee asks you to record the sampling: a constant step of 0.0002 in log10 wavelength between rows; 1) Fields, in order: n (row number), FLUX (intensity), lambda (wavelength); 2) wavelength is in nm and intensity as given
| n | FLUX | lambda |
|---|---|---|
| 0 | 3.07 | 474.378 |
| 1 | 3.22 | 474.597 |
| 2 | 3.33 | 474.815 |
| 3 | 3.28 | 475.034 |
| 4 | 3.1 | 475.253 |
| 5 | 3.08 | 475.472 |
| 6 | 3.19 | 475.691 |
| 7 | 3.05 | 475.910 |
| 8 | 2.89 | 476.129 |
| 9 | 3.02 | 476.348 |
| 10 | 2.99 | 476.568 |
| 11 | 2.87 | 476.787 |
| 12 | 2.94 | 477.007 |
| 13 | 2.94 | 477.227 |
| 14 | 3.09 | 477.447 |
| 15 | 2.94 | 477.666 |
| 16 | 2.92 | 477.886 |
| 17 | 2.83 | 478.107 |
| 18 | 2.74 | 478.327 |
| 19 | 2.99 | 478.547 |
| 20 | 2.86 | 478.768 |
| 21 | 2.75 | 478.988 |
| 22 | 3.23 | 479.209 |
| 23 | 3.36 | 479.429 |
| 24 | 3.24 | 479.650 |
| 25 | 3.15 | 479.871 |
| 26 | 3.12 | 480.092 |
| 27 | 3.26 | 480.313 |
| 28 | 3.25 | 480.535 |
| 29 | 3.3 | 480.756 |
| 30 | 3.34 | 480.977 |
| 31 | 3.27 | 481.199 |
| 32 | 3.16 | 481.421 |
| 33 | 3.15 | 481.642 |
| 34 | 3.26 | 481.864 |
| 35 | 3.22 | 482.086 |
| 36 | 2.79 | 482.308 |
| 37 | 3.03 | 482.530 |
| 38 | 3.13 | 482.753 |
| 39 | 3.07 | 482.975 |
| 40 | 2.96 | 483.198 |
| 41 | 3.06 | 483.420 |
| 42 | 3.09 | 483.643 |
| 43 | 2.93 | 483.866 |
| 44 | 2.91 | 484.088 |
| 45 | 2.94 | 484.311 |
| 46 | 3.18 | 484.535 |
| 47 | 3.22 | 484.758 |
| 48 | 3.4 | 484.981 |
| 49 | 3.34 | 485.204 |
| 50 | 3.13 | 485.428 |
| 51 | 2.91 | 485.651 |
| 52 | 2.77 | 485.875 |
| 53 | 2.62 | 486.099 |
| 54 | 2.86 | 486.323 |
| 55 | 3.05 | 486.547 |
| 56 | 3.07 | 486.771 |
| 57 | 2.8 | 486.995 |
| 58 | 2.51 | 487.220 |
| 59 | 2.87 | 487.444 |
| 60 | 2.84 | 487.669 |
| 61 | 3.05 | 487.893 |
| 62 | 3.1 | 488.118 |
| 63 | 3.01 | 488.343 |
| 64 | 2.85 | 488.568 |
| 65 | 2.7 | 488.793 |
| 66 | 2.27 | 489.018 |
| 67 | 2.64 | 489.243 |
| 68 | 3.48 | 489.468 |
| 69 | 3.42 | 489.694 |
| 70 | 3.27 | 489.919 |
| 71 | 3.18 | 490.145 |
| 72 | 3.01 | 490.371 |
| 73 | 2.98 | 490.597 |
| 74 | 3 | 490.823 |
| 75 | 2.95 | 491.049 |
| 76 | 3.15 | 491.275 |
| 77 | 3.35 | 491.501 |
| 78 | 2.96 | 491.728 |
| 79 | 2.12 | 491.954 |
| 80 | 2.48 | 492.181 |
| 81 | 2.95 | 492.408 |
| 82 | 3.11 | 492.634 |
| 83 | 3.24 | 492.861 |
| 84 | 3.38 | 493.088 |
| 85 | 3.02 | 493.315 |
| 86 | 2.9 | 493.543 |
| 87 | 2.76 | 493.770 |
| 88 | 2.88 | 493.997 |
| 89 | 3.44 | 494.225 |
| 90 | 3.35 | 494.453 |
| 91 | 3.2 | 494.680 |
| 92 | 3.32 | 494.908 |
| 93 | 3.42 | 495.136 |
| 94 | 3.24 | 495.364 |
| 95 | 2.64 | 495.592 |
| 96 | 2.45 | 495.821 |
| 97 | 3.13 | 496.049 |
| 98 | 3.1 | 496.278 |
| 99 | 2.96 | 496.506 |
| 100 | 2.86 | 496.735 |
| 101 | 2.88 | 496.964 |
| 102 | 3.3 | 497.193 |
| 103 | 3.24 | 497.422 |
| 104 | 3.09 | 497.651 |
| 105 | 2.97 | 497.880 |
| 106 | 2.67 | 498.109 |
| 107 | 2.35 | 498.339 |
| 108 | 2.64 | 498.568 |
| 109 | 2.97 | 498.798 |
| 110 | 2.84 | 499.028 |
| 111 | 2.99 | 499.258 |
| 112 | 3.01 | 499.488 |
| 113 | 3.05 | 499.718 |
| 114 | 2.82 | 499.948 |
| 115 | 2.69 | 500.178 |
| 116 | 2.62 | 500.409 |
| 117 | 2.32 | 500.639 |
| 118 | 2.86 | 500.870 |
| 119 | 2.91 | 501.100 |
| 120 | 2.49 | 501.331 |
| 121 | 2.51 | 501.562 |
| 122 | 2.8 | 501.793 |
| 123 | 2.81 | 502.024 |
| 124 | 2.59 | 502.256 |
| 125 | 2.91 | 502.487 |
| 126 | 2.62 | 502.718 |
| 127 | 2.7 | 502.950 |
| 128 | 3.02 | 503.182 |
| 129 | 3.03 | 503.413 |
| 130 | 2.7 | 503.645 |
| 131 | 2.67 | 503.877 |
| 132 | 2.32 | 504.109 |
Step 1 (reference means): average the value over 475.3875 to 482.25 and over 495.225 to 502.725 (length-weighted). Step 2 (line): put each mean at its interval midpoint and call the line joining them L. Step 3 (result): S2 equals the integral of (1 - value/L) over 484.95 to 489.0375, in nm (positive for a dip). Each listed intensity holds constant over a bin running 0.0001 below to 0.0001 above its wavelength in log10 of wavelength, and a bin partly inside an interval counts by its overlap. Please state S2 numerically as 0.10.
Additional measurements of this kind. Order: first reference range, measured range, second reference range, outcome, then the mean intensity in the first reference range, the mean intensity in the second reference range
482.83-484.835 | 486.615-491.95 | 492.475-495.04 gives 0.24 nm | 3.04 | 3.14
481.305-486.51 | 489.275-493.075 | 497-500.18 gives -0.08 nm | 3.05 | 2.91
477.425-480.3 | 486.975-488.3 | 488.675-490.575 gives 0.06 nm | 3.02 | 3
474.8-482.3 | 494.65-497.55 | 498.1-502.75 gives -0.25 nm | 3.08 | 2.74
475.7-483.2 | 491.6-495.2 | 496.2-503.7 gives -0.16 nm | 3.07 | 2.83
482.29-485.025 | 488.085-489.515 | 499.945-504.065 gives 0.07 nm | 3.05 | 2.72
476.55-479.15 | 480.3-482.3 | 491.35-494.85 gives -0.20 nm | 2.91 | 3.02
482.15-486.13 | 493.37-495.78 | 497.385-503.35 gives -0.18 nm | 3.04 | 2.78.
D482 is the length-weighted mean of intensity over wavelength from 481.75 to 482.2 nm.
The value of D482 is 3.24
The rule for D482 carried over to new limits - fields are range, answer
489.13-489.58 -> 3.06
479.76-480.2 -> 3.14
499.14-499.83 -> 3.02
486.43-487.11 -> 2.97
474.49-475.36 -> 3.23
